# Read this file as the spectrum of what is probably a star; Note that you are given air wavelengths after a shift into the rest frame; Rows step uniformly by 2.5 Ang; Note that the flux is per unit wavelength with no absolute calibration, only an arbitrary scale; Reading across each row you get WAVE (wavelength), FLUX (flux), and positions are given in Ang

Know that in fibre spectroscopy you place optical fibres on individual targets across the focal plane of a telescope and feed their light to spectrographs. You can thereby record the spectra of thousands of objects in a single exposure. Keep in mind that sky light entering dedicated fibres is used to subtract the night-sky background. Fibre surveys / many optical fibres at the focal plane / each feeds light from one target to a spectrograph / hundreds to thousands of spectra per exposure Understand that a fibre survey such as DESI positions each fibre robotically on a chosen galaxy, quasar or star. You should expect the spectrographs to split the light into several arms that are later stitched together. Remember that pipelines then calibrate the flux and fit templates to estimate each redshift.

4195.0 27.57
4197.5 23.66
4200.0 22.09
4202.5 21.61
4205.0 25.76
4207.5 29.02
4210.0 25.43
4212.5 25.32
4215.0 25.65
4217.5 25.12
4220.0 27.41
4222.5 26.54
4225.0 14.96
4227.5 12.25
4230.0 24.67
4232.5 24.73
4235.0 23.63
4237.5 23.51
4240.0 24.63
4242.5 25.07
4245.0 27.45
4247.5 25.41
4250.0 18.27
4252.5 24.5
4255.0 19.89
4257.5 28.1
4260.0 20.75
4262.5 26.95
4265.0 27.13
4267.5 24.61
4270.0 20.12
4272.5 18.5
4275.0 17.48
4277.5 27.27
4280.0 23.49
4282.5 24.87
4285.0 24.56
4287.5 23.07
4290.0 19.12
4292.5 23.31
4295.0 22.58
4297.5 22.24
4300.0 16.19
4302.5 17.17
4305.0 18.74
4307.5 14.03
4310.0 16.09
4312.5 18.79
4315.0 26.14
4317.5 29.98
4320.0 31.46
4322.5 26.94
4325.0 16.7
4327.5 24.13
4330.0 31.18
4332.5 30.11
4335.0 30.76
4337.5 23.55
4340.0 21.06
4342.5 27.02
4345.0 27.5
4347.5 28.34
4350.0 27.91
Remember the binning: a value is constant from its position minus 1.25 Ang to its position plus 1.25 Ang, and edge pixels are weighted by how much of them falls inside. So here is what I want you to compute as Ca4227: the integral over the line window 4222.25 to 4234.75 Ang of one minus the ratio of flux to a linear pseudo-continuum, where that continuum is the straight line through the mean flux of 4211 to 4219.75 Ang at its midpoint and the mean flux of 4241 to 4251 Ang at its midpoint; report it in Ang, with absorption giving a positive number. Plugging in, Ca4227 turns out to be 2.3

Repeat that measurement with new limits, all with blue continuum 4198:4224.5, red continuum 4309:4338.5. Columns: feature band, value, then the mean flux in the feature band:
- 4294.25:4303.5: 2.2 Ang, 19.4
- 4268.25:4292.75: 3.1 Ang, 22.2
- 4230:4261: 1.6 Ang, 23.9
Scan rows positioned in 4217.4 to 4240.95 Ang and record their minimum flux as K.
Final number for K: 12.25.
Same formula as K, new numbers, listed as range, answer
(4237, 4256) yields 18.27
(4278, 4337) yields 14.03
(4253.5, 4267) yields 19.89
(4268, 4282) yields 17.48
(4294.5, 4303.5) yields 16.19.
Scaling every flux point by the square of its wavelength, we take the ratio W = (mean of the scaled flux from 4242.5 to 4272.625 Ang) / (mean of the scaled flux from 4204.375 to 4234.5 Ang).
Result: 1.01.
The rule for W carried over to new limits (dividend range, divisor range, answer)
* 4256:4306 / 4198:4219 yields 0.92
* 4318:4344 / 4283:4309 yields 1.33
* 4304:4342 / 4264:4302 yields 1.11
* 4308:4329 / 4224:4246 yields 1.09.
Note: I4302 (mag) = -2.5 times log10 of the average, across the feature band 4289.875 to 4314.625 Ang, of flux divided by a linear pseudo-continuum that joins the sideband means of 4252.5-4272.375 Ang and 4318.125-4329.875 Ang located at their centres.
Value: 0.29 mag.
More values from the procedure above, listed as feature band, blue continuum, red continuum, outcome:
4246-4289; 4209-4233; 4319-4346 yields 0.06 mag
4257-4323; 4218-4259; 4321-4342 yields 0.10 mag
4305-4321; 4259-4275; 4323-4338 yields 0.14 mag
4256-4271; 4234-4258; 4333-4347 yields -0.01 mag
